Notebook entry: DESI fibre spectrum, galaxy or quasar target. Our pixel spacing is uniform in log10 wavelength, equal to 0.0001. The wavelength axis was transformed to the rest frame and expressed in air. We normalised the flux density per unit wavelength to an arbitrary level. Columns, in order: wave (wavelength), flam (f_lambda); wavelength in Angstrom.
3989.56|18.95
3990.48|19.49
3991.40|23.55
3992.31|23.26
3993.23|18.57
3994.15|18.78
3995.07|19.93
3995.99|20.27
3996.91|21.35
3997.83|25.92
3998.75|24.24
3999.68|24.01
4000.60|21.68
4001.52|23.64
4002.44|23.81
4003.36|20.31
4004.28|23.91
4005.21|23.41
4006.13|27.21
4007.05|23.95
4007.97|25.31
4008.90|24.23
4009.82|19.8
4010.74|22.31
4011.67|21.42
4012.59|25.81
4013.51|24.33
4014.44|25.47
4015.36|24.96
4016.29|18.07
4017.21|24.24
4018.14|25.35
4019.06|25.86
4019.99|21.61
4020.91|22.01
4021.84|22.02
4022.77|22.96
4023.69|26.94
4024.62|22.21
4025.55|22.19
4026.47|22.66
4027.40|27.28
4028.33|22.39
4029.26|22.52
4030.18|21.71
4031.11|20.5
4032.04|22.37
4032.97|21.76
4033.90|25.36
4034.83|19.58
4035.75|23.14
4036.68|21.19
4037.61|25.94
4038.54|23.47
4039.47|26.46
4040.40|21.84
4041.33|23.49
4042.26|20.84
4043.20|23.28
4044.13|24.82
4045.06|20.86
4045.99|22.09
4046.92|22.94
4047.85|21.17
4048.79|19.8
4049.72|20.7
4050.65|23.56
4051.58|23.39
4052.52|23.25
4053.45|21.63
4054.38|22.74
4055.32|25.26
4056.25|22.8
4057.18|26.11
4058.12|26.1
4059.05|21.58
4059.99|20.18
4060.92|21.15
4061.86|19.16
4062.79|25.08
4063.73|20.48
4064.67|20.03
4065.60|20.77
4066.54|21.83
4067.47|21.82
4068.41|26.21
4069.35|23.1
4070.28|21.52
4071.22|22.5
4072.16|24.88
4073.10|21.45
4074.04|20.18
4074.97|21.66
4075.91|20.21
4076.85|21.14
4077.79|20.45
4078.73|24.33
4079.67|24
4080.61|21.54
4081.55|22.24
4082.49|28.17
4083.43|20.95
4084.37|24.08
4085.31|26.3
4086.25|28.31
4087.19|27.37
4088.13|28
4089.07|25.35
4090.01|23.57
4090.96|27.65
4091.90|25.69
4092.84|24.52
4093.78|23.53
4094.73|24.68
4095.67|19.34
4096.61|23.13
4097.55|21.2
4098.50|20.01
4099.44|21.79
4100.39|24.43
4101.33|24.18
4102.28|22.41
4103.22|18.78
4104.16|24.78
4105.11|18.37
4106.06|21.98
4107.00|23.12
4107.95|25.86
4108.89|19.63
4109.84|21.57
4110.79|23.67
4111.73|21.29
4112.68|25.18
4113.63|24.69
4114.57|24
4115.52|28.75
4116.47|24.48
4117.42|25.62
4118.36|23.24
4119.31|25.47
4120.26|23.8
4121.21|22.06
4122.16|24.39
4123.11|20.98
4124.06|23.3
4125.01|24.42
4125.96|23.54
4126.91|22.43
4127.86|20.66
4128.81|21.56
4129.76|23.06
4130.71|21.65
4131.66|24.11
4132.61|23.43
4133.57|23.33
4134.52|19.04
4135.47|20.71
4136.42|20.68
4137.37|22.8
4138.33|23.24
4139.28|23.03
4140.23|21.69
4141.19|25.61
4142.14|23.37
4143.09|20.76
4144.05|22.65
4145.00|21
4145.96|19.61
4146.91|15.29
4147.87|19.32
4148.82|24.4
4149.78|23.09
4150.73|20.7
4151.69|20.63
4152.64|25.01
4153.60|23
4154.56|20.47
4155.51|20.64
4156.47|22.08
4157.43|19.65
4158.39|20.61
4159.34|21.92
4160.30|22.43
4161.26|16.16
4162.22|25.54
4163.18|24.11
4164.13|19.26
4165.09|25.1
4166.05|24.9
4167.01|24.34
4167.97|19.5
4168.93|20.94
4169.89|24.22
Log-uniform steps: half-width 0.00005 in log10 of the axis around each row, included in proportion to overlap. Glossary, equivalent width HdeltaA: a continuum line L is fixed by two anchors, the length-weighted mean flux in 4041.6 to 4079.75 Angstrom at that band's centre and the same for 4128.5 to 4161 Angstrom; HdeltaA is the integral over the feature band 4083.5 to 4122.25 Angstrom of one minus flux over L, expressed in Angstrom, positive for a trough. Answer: -3.08 Angstrom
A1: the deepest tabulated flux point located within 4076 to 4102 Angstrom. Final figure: 19.34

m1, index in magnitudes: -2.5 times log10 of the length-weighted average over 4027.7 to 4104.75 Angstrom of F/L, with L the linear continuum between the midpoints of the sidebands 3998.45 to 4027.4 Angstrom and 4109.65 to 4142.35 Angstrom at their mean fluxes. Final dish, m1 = 0.02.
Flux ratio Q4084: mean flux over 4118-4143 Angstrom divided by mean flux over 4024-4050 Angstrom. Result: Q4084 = 1.00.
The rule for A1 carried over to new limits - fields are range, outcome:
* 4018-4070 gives 19.16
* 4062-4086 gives 20.03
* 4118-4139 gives 19.04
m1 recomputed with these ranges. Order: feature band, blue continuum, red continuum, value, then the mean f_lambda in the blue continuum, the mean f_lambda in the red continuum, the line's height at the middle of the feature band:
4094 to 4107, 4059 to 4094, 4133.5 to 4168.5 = 0.036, 23.2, 21.8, 22.7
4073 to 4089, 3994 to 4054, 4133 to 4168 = -0.058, 22.9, 21.8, 22.4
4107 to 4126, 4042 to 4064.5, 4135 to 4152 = -0.092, 22.4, 21.6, 21.8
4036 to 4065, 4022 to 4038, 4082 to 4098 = 0.045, 23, 24.8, 23.6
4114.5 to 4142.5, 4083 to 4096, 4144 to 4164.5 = -0.018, 25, 21.2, 22.7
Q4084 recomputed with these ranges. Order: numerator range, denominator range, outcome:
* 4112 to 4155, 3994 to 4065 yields 0.99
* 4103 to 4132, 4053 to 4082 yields 1.04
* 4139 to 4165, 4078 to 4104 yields 0.90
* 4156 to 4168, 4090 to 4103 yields 0.95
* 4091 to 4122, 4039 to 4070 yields 1.03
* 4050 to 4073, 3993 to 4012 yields 1.00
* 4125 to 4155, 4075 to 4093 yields 0.90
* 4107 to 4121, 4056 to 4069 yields 1.07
